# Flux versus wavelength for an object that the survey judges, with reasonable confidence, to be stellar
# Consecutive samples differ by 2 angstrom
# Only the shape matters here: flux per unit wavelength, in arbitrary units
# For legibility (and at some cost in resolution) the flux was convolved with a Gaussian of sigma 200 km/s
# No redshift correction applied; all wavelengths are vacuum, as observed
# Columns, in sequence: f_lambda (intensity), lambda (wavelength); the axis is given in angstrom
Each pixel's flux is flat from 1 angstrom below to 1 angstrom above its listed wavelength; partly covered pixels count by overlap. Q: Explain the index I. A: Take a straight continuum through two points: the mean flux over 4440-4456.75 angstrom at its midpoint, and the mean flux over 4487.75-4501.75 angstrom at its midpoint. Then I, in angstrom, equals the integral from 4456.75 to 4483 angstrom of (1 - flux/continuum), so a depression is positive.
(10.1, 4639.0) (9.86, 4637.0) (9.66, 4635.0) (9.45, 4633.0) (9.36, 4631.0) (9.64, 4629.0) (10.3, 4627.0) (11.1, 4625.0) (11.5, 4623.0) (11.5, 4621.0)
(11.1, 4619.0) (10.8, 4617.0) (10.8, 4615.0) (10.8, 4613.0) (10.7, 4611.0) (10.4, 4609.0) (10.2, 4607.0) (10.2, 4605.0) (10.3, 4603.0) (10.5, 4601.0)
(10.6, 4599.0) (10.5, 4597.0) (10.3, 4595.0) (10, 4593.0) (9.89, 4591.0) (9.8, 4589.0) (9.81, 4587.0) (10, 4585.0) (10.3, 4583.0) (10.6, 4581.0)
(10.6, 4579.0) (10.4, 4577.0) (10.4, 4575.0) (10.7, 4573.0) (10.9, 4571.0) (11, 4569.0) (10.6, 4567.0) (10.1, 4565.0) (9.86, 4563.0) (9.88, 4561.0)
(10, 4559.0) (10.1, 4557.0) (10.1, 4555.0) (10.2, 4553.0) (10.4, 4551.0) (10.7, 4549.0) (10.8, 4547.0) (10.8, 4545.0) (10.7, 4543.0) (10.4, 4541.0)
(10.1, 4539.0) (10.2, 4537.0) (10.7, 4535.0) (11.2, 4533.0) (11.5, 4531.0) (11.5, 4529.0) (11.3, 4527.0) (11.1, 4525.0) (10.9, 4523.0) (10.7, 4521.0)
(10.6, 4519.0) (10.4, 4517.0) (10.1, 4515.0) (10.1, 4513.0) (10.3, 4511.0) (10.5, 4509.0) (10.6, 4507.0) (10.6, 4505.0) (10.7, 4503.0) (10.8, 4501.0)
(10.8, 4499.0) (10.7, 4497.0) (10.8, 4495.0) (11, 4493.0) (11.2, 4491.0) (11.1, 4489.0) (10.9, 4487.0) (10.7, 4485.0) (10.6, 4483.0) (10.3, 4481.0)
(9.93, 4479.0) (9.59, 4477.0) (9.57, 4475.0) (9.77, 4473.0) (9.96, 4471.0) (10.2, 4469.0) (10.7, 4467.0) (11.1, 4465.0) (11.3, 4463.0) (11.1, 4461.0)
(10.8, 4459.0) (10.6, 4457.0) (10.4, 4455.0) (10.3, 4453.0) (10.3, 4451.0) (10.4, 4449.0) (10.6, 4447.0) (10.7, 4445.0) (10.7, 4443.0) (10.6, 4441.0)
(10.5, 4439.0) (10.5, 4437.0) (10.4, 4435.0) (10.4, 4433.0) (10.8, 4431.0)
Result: 0.8 angstrom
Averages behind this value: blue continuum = 10.5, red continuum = 10.9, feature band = 10.4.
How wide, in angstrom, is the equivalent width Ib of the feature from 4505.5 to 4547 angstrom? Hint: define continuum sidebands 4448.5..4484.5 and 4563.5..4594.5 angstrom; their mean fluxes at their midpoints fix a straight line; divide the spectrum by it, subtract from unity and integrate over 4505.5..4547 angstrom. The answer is -1.3 angstrom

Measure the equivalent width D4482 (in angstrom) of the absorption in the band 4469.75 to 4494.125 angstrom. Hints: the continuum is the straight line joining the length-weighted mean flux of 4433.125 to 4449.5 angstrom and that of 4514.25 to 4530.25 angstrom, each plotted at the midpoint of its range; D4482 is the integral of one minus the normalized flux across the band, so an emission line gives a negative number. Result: 0.71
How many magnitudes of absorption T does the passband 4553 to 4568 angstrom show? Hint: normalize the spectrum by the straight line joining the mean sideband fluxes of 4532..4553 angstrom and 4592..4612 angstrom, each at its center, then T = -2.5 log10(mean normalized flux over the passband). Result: 0.04 mag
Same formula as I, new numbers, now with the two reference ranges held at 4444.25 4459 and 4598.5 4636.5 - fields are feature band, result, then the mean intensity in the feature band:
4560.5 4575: 0.02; 10.5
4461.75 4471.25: -0.21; 10.7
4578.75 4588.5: 0.24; 10.2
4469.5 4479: 0.65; 9.77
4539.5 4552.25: -0.16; 10.6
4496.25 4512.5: -0.20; 10.6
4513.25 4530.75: -0.58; 10.8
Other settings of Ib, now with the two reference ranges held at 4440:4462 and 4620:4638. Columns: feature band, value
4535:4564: 0.3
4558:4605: 0.2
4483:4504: -0.7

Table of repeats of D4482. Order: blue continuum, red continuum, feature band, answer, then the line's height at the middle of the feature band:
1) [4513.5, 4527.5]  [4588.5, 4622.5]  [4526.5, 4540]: -0.3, 10.7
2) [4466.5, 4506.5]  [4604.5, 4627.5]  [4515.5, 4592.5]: 1.1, 10.7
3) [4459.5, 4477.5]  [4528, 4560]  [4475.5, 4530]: -0.9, 10.5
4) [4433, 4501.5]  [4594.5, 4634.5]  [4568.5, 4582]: -0.2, 10.5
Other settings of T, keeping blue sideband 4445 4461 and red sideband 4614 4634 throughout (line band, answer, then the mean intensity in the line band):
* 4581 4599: 0.04 mag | 10.1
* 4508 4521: 0.02 mag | 10.4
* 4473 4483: 0.07 mag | 9.92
